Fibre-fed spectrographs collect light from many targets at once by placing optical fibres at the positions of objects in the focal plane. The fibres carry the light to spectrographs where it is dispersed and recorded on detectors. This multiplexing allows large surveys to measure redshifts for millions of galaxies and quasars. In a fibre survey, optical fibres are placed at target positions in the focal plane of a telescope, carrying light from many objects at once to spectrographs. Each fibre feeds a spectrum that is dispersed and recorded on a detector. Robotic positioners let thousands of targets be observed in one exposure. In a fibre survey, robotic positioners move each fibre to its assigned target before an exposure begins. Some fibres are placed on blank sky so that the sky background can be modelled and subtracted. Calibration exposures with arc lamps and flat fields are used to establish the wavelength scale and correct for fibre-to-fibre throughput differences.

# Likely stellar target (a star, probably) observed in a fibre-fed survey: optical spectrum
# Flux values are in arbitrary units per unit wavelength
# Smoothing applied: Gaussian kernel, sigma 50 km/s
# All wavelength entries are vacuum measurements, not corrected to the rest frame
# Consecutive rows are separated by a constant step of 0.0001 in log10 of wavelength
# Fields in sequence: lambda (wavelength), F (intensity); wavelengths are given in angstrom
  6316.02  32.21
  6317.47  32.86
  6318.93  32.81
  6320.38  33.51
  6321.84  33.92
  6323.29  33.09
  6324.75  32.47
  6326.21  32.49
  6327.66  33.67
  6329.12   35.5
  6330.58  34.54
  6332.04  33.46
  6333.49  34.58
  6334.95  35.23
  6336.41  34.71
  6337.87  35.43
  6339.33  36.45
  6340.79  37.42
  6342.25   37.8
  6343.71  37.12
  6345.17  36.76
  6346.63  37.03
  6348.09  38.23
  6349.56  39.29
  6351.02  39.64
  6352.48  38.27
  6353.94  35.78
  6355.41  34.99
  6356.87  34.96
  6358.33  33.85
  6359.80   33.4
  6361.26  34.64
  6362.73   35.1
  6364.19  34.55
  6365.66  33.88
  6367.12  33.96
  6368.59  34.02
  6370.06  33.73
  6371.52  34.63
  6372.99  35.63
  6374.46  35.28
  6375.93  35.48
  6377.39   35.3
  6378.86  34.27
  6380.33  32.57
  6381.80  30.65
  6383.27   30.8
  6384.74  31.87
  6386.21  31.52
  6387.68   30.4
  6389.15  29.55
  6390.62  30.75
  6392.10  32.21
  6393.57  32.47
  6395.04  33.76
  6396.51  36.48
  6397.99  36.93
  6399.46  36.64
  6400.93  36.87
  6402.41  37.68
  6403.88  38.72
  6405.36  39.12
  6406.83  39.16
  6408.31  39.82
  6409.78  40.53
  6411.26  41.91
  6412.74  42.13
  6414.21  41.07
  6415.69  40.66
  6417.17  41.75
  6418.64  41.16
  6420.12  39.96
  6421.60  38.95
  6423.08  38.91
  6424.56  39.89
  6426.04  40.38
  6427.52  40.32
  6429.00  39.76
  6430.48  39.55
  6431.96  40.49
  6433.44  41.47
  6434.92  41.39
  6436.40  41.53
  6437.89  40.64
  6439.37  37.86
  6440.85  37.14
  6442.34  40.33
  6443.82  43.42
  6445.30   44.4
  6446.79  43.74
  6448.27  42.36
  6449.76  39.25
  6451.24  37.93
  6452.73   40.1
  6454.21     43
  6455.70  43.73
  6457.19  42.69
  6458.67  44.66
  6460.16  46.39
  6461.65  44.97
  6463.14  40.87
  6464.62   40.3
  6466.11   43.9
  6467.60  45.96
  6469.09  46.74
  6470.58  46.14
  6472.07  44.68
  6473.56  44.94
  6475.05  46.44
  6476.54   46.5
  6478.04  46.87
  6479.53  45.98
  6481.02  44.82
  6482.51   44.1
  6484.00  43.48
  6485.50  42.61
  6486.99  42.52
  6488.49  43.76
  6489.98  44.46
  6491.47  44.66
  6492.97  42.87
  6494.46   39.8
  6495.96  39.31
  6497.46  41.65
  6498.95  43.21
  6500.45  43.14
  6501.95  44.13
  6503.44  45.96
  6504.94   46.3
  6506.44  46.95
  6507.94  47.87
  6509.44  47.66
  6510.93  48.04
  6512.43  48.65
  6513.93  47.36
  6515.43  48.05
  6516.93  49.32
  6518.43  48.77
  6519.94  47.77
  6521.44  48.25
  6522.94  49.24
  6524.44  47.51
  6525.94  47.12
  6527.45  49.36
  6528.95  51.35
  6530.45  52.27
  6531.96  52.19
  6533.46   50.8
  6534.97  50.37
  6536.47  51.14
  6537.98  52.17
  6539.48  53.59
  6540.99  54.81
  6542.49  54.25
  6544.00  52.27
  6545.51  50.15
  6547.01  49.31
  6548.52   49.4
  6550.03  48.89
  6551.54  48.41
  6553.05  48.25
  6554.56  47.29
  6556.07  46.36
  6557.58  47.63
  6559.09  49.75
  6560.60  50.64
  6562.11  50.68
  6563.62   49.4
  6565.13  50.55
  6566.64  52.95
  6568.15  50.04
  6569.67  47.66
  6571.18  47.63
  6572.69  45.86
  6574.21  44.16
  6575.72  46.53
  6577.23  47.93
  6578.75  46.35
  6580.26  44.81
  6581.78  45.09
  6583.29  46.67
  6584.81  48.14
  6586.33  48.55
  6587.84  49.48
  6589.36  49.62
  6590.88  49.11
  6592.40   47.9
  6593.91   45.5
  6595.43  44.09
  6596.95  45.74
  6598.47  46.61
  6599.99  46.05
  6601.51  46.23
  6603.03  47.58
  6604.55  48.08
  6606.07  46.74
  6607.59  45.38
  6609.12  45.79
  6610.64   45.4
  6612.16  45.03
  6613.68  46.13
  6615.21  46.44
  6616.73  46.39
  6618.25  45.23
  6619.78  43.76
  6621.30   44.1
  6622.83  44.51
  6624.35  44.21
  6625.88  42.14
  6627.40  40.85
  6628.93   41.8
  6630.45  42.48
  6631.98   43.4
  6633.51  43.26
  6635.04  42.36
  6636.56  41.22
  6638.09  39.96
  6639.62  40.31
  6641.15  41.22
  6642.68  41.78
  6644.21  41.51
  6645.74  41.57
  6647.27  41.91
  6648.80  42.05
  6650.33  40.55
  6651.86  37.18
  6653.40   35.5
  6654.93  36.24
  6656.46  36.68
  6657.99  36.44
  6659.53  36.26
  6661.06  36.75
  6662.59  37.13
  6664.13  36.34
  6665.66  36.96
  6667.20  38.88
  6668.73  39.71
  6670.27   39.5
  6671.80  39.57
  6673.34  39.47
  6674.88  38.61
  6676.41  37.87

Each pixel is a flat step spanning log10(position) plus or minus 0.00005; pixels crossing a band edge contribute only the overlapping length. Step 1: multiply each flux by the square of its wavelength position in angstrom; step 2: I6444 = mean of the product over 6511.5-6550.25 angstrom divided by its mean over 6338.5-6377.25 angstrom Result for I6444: 1.48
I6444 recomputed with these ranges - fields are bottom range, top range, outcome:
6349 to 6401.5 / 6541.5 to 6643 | 1.45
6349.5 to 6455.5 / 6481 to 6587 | 1.33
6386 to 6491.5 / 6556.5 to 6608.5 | 1.22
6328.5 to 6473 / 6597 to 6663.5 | 1.19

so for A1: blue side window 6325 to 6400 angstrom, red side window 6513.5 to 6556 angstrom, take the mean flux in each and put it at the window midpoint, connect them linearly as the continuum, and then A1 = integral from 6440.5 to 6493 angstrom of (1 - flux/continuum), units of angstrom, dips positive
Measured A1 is 0.4 angstrom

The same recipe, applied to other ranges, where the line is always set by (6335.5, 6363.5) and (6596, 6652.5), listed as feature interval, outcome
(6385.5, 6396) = 1.63 angstrom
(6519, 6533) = -2.87 angstrom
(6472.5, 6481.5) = -1.40 angstrom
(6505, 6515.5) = -1.82 angstrom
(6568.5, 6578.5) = -1.05 angstrom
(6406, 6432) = -1.46 angstrom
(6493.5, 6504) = -0.54 angstrom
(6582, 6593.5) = -1.50 angstrom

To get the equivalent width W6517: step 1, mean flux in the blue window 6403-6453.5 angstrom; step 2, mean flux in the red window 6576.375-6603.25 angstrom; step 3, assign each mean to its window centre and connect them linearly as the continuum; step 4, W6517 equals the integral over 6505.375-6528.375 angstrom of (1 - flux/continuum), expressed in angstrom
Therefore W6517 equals -2.1 angstrom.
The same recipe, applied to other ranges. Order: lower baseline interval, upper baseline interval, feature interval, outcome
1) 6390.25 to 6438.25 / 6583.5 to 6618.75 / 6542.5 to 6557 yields -1.5 angstrom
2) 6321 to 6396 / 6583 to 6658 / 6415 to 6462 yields -4.9 angstrom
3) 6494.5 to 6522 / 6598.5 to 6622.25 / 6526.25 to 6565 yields -3.7 angstrom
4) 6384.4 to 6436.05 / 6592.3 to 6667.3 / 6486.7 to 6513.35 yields -3.2 angstrom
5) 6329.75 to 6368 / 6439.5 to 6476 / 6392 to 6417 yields 0.8 angstrom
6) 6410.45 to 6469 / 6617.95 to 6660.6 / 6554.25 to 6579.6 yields -4.4 angstrom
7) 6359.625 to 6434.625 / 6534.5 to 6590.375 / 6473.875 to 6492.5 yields -0.7 angstrom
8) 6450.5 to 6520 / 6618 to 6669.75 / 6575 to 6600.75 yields -3.1 angstrom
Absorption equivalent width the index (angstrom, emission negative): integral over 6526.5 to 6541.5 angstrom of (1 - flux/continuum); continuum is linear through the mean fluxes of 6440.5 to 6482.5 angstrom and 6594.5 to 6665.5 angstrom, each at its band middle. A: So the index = -3.0 angstrom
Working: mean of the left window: 43.6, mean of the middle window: 51.7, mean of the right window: 42.3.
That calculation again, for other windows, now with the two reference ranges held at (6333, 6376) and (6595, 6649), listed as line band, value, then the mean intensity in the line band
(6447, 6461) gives -1.3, 42.3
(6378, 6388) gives 1.3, 31.8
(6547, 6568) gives -3.7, 49.3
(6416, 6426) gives -0.6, 40.1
